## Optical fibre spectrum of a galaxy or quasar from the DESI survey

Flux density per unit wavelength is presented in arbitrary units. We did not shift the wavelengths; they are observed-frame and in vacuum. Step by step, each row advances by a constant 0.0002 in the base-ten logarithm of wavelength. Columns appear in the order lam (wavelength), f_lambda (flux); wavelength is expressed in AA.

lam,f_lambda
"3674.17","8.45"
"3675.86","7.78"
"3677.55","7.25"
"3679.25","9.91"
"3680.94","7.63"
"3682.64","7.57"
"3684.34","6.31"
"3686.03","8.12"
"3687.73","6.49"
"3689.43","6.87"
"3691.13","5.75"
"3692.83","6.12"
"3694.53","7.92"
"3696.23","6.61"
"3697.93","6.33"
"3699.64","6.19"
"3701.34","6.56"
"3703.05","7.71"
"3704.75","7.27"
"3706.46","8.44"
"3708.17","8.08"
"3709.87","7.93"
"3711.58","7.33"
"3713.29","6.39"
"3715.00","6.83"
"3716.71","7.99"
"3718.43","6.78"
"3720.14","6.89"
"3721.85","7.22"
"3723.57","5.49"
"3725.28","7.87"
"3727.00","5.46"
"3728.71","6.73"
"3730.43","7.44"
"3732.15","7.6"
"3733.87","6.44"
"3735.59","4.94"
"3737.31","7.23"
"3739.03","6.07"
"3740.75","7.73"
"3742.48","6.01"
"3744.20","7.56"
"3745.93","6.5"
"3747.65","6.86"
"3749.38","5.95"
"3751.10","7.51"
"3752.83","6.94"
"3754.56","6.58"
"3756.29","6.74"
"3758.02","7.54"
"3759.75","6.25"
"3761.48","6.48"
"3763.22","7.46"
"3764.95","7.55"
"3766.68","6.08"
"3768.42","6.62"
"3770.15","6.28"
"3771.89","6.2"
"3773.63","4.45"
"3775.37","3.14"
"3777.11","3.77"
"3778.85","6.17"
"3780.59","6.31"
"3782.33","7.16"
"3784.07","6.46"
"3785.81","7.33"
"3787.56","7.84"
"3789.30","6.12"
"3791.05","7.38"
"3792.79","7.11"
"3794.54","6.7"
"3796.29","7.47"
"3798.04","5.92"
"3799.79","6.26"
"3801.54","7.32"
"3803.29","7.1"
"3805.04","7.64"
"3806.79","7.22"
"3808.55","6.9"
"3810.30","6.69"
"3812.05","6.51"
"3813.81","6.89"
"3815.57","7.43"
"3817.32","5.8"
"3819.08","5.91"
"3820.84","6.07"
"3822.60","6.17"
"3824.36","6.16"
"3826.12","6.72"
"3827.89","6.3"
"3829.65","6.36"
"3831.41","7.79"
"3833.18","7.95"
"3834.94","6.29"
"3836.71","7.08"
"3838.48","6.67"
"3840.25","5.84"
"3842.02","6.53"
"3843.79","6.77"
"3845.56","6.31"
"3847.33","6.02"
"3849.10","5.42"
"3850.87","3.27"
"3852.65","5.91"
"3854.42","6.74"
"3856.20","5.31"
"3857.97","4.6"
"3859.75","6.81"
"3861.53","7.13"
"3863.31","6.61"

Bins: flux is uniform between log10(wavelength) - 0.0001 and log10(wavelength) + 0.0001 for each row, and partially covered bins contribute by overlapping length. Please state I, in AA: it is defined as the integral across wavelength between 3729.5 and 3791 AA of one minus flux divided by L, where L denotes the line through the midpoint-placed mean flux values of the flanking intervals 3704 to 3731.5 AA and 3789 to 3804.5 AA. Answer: 4.3 AA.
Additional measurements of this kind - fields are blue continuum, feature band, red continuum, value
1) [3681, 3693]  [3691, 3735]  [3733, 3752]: -1.6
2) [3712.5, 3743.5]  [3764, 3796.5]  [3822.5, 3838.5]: 2.2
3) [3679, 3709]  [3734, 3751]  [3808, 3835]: 0.9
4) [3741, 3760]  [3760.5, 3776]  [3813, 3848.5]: 1.6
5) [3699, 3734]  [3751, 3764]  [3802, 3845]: 0.1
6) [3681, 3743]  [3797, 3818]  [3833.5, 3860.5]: -1.8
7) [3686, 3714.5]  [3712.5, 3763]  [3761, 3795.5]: -0.6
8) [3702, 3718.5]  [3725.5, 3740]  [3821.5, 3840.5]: 1.6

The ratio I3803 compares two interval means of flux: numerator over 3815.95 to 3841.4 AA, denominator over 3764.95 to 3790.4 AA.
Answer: 1.08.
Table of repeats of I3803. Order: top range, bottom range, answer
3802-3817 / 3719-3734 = 1.03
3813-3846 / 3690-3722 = 0.93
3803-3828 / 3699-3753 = 0.96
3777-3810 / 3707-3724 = 0.95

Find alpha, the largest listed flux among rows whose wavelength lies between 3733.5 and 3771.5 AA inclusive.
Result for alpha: 7.73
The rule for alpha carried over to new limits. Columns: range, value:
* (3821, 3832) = 7.79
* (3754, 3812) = 7.84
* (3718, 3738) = 7.87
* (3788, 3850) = 7.95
